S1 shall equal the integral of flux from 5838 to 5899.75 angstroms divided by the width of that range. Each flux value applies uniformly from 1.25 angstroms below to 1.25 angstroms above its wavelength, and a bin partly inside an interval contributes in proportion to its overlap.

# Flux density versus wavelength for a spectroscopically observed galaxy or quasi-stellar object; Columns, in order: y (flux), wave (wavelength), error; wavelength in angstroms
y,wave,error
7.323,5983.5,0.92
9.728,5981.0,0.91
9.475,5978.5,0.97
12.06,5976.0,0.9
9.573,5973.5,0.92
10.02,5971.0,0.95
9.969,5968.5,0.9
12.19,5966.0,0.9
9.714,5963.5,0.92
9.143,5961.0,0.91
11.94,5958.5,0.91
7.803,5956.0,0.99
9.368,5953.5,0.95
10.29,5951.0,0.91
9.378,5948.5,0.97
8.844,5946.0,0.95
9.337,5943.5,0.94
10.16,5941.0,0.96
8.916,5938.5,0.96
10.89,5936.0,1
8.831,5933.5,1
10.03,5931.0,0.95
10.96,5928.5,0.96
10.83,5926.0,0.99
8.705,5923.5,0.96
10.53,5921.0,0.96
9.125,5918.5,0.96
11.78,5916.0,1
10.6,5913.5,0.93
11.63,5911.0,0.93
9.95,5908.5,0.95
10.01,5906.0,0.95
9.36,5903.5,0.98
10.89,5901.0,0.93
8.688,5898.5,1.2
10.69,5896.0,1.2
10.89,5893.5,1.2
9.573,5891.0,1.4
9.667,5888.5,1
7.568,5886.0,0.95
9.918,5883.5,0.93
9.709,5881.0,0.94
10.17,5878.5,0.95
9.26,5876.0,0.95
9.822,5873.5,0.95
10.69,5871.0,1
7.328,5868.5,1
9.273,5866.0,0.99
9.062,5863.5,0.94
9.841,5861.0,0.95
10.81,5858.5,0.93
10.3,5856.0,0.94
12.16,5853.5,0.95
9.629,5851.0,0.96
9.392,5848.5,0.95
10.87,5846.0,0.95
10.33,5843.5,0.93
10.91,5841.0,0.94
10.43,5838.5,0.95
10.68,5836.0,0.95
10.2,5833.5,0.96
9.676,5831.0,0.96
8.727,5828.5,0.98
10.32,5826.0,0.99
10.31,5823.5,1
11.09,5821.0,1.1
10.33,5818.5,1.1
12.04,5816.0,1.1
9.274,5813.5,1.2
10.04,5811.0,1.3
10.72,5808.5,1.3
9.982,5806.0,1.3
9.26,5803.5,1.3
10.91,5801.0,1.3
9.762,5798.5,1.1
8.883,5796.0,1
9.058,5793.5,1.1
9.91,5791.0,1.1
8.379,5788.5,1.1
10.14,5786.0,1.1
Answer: 9.87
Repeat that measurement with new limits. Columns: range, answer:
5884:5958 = 9.86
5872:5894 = 9.59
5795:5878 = 10.1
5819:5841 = 10.2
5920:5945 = 9.9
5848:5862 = 10.4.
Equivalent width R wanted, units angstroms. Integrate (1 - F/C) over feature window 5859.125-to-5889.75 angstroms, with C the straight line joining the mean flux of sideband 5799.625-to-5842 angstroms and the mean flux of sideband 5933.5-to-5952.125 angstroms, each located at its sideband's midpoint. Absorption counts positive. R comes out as 1.86 angstroms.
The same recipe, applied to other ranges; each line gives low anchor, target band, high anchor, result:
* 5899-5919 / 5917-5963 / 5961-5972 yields 2.78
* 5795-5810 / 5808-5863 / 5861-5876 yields -4.20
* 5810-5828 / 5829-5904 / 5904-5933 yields 3.24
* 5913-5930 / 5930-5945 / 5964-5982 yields 1.00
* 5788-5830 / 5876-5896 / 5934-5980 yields 0.53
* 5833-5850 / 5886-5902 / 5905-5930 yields 0.85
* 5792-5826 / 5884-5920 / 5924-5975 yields -0.19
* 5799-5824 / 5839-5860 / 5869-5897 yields -1.04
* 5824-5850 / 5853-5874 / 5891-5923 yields 0.73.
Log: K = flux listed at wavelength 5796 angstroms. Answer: 8.883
